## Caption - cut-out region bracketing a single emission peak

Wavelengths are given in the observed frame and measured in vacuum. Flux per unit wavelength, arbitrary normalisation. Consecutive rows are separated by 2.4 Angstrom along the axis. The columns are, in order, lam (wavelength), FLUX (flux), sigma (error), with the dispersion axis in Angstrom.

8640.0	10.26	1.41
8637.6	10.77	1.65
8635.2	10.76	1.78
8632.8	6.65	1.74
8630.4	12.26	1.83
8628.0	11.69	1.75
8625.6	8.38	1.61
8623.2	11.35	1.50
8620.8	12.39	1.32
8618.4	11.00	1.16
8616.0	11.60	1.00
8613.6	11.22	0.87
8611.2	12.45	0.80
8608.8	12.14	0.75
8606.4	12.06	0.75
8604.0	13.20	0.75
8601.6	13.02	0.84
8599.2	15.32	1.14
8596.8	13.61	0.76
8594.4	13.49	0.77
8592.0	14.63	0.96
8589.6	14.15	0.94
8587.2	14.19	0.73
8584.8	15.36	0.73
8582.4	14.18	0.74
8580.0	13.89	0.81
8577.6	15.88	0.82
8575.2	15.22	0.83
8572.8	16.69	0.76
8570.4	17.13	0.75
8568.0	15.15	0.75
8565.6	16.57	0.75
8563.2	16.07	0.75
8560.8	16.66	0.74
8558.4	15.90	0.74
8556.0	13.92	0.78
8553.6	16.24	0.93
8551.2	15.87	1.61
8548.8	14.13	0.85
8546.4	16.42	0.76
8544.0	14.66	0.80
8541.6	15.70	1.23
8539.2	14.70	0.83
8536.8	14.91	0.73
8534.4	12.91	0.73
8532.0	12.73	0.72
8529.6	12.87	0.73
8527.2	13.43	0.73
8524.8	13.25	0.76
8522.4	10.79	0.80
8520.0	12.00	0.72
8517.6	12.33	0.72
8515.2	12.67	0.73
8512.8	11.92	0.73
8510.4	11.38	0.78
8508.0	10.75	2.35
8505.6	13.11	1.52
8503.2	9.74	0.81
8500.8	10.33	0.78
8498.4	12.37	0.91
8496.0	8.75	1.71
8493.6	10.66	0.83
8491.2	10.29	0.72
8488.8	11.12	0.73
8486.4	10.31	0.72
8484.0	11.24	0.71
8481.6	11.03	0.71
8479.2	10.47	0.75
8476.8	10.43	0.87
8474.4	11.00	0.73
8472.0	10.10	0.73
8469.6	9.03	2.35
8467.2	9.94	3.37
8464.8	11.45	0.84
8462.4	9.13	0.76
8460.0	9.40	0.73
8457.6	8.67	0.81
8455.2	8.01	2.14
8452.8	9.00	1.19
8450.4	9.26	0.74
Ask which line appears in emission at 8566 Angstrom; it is Mg II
